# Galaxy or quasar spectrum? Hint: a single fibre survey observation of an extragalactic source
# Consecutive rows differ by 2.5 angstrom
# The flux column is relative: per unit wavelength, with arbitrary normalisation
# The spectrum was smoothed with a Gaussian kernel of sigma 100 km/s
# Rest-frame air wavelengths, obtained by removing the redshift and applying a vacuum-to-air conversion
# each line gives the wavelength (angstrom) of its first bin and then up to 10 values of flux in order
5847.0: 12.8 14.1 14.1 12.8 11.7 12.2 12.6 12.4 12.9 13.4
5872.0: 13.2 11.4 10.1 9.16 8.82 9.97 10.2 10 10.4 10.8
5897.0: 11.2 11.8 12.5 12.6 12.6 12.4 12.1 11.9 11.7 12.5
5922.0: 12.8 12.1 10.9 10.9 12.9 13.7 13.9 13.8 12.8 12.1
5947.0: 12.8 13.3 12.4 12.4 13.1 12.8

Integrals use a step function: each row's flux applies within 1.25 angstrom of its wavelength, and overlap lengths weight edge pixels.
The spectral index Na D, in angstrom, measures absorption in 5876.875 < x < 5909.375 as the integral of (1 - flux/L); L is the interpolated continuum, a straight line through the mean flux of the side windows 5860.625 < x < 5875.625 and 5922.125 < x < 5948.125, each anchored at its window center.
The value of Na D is 4.6 angstrom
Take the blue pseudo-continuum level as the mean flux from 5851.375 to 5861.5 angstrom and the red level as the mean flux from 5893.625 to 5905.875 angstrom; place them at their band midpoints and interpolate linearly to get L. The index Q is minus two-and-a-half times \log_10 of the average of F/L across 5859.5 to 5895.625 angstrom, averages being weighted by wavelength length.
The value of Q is 0.102 mag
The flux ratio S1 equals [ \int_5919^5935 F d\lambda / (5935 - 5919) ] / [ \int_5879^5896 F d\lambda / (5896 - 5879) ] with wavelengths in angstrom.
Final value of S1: 1.22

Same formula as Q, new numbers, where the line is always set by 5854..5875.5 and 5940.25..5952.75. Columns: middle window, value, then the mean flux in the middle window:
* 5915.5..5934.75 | 0.050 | 12.1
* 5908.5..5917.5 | 0.053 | 12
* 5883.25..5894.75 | 0.225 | 10.2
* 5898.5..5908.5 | 0.020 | 12.4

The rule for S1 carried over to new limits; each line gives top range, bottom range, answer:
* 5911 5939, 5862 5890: 1.11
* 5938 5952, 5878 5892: 1.33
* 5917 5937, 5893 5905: 1.05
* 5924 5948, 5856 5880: 1.05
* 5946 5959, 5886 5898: 1.22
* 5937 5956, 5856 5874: 1.02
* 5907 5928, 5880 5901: 1.17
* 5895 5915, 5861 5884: 1.05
